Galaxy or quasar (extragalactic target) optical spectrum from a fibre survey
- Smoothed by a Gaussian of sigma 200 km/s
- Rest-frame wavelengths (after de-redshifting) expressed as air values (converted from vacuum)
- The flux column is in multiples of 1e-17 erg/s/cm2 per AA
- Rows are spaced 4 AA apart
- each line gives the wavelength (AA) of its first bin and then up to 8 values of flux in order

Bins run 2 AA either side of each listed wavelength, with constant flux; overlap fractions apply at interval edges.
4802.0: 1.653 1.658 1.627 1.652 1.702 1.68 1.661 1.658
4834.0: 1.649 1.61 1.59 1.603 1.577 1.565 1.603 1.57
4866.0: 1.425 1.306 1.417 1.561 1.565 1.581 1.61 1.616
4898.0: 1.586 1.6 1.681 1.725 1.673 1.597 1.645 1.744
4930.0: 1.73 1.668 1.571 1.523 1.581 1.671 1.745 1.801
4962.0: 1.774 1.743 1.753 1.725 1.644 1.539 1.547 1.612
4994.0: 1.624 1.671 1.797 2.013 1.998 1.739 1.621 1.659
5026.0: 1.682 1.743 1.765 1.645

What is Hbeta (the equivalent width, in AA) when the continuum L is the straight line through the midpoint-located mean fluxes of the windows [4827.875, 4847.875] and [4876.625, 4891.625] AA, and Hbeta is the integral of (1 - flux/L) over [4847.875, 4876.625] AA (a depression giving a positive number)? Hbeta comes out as 1.9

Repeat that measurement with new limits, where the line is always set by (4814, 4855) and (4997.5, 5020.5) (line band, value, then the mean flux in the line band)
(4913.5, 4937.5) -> 0.8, 1.67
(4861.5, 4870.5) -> 1.3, 1.43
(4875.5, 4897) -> 1.3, 1.58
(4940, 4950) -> 1.0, 1.58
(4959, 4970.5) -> 0.0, 1.76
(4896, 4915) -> 0.6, 1.65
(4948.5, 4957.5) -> 0.1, 1.73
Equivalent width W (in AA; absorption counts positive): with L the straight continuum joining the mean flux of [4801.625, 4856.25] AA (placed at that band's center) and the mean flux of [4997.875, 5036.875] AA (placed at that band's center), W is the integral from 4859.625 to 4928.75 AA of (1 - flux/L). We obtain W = 4.0 AA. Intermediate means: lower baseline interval 1.63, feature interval 1.58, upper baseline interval 1.77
